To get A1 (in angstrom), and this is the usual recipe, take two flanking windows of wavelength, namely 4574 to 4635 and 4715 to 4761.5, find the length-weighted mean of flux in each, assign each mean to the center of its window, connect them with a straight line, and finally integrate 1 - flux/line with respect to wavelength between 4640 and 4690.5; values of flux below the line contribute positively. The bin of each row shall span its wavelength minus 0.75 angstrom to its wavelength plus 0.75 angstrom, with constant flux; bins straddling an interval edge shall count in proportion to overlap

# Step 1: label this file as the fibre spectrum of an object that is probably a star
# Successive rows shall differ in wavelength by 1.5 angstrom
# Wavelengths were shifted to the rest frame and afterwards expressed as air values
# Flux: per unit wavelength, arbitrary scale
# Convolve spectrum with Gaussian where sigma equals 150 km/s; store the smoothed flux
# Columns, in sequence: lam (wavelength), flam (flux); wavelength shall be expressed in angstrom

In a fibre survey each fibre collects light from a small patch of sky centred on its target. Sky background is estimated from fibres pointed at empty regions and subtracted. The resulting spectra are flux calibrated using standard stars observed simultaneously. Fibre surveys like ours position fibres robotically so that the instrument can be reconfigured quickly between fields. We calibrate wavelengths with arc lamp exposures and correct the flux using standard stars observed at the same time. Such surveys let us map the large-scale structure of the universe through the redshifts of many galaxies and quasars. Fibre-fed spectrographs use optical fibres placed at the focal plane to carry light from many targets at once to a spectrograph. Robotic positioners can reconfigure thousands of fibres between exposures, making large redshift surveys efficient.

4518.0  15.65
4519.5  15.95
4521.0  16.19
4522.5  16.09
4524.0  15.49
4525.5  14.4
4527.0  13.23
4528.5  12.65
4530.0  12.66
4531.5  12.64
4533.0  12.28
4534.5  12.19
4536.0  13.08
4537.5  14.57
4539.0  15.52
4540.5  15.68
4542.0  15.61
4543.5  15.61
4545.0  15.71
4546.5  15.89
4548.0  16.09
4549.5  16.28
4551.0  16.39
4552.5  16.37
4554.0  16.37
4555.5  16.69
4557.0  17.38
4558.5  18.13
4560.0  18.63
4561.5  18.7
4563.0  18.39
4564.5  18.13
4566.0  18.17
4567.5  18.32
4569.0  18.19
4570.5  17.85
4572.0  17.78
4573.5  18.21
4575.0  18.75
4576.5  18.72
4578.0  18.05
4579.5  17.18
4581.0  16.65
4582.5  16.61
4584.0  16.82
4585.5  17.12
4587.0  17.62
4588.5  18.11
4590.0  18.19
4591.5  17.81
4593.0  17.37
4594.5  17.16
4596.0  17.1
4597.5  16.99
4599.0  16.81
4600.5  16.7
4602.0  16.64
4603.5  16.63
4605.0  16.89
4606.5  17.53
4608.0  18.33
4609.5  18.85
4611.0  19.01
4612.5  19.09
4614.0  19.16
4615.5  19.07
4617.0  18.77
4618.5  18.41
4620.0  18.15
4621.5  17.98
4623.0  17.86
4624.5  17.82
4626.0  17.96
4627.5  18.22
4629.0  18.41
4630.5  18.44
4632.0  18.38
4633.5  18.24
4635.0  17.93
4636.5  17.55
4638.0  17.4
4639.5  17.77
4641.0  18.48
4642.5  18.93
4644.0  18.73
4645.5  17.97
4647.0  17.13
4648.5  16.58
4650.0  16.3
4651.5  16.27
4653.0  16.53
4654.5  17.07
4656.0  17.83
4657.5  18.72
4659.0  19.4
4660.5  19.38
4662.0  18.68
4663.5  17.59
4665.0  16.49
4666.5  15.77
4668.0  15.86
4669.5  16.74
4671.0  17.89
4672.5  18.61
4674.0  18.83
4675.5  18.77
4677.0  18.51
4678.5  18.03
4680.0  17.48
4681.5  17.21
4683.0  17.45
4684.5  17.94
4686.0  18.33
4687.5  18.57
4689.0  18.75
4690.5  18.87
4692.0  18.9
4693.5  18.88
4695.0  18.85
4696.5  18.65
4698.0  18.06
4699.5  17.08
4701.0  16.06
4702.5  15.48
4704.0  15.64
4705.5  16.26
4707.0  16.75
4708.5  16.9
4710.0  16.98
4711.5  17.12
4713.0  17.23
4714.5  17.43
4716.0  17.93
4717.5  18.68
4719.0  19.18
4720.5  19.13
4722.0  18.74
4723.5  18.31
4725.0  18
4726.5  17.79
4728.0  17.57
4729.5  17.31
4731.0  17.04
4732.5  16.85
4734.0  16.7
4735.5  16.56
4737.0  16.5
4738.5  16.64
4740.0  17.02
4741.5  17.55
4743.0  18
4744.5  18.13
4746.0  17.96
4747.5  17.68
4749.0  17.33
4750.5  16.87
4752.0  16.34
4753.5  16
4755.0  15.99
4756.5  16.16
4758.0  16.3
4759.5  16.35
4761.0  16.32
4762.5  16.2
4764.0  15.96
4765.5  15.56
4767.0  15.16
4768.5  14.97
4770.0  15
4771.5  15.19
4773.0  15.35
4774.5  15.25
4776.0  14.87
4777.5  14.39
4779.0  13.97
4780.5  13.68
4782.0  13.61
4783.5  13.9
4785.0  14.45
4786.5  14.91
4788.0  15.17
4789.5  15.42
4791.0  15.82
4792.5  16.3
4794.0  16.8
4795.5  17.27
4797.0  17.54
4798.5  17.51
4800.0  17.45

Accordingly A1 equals -0.5 angstrom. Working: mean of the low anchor 17.8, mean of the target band 17.8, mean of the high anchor 17.3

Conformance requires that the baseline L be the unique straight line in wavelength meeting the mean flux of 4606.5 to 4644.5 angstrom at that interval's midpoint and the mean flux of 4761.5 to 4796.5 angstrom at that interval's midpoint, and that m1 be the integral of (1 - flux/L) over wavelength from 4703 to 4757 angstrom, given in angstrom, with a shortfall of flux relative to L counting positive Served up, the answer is -3.59 angstrom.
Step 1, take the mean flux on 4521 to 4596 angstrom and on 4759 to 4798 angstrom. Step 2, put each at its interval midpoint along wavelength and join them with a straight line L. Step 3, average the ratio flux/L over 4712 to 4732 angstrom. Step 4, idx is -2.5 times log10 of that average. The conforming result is -0.15 mag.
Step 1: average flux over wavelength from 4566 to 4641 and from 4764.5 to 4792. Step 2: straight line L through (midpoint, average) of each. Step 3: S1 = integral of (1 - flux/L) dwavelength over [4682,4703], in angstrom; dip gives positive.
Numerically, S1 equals -2.2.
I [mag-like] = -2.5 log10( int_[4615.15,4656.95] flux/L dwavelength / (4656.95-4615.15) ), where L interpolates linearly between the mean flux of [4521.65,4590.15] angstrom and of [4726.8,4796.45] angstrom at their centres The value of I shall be -0.10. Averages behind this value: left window 16.4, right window 16.1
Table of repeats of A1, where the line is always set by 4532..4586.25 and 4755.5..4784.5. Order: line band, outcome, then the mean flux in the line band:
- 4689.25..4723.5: -4.5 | 17.7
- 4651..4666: -1.7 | 17.8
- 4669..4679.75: -1.6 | 18.2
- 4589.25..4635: -4.5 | 17.9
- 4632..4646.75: -1.8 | 18.1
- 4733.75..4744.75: -1.2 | 17.1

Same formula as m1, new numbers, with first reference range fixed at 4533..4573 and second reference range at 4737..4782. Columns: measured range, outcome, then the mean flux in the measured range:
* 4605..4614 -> -1.1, 18.5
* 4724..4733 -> -0.8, 17.5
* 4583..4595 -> -0.8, 17.5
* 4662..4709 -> -4.0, 17.6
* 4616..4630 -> -1.6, 18.2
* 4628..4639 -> -1.1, 18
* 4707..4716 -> -0.6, 17.2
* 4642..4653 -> -0.7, 17.3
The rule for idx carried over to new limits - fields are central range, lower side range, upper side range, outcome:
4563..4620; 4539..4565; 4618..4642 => -0.02 mag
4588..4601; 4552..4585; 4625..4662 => 0.03 mag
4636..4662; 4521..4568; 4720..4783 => -0.11 mag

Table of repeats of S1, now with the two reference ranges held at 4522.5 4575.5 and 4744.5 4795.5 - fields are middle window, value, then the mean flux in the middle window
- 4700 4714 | -0.7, 16.5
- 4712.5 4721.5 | -1.5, 18.3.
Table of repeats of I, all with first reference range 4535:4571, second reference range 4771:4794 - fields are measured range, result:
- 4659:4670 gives -0.10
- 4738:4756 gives -0.13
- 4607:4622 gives -0.15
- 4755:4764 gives -0.08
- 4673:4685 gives -0.15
